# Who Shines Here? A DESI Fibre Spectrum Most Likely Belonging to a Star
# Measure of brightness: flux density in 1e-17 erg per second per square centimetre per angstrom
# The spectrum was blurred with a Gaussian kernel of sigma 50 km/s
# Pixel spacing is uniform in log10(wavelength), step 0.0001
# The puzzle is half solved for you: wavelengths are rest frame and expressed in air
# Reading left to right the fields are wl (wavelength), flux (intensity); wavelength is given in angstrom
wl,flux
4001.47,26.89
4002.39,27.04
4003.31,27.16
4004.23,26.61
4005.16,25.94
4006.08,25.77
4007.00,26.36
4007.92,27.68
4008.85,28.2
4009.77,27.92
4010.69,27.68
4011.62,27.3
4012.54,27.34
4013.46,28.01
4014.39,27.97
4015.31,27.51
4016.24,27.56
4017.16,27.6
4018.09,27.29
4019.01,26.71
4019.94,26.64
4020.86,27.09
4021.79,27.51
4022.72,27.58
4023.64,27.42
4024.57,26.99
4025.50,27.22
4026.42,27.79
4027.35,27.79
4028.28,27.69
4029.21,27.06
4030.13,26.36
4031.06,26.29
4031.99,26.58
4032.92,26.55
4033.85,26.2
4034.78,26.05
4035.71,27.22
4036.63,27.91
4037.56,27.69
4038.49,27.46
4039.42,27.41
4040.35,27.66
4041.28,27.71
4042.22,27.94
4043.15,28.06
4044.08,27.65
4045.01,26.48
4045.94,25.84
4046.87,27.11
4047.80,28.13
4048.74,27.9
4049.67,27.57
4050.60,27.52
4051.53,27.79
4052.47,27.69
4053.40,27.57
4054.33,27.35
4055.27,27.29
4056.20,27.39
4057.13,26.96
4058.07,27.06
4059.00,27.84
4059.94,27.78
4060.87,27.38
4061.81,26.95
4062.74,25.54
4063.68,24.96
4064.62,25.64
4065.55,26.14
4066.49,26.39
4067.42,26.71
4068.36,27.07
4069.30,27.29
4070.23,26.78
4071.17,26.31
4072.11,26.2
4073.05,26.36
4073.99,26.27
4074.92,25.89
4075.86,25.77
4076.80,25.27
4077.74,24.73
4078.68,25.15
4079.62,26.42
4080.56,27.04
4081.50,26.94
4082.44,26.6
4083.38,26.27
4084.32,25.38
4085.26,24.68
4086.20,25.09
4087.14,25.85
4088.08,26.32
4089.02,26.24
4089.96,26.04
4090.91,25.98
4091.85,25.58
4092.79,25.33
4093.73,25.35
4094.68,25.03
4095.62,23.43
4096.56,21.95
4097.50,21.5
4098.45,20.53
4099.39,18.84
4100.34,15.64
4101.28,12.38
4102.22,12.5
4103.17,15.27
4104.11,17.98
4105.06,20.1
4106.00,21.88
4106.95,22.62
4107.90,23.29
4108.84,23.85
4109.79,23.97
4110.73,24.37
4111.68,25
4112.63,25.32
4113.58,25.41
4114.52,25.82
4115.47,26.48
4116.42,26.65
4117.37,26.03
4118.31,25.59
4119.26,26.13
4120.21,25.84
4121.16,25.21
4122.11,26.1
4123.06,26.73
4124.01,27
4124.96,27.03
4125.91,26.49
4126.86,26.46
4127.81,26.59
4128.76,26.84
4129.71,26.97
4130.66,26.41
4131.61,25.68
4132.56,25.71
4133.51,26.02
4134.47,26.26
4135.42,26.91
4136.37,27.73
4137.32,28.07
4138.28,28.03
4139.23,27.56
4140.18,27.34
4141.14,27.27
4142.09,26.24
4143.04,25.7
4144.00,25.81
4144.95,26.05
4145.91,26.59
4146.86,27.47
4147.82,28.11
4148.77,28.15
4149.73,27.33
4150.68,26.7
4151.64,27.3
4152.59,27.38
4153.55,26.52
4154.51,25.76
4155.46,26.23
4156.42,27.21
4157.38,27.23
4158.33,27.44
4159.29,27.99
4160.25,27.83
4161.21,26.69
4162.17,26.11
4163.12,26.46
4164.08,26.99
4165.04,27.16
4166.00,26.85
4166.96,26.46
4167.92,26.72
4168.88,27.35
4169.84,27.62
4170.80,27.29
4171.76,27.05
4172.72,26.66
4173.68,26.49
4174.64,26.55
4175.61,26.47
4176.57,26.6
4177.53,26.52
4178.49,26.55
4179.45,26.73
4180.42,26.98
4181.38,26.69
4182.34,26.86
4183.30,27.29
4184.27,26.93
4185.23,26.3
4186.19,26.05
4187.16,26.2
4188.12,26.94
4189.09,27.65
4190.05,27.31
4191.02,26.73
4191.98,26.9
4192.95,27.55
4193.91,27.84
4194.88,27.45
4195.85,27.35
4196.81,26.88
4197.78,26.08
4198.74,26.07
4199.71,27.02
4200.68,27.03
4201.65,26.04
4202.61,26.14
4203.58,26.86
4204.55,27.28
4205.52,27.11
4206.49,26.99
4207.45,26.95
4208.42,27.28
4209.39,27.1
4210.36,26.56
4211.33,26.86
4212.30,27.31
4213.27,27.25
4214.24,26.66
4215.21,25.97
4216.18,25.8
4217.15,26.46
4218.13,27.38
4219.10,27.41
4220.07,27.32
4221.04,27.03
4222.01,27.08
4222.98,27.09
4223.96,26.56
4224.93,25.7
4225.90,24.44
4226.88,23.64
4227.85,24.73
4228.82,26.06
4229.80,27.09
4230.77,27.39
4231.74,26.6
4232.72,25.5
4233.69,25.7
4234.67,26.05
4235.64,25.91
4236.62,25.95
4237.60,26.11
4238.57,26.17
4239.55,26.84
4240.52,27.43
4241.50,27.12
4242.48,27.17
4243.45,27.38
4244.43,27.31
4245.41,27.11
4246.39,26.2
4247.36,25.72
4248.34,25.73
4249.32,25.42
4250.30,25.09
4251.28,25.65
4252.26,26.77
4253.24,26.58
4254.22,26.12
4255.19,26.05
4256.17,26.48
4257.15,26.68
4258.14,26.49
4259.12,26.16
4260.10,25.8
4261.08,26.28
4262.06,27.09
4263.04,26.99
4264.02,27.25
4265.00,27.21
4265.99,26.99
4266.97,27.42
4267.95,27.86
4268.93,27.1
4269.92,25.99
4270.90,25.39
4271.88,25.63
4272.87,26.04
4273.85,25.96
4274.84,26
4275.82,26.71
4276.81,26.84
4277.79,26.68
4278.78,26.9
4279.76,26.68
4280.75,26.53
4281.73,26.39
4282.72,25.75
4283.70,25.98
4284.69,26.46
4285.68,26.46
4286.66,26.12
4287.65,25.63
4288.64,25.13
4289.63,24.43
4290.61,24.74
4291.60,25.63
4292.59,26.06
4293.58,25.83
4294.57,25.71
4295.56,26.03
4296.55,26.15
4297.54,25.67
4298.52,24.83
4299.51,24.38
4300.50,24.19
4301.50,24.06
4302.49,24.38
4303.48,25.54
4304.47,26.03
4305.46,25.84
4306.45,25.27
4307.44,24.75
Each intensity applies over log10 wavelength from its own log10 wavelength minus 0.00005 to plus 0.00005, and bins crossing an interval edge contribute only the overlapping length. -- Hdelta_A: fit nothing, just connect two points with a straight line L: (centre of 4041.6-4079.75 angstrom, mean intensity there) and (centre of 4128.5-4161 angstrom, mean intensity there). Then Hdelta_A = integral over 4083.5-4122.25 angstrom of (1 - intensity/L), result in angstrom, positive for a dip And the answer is 5.09 angstrom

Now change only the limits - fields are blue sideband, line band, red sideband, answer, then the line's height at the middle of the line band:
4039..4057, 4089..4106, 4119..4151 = 3.8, 27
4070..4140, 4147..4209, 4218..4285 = -3.3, 25.6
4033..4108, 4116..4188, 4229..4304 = -3.0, 25.7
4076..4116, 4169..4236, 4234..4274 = -3.2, 25.5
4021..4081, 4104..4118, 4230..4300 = 1.4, 26.7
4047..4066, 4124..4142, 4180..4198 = 0.1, 27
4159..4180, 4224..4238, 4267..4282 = 0.4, 26.6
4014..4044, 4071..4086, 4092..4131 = -0.5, 25.1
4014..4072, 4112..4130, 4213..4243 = 0.4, 26.8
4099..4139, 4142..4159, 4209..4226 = -1.2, 25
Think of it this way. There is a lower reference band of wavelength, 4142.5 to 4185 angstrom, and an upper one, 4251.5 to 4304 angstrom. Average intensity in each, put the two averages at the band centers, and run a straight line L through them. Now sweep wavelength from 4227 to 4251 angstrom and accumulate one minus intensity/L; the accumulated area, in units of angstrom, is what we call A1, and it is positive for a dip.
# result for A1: 0.1 angstrom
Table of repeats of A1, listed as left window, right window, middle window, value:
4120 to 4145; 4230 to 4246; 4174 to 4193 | -0.1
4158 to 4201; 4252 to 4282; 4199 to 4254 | 0.5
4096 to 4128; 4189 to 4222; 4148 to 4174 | -2.0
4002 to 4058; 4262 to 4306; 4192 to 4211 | -0.4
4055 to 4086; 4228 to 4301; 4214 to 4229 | 0.0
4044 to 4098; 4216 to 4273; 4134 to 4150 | -0.5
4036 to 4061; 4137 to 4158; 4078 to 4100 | 2.0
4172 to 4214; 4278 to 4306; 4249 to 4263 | -0.1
